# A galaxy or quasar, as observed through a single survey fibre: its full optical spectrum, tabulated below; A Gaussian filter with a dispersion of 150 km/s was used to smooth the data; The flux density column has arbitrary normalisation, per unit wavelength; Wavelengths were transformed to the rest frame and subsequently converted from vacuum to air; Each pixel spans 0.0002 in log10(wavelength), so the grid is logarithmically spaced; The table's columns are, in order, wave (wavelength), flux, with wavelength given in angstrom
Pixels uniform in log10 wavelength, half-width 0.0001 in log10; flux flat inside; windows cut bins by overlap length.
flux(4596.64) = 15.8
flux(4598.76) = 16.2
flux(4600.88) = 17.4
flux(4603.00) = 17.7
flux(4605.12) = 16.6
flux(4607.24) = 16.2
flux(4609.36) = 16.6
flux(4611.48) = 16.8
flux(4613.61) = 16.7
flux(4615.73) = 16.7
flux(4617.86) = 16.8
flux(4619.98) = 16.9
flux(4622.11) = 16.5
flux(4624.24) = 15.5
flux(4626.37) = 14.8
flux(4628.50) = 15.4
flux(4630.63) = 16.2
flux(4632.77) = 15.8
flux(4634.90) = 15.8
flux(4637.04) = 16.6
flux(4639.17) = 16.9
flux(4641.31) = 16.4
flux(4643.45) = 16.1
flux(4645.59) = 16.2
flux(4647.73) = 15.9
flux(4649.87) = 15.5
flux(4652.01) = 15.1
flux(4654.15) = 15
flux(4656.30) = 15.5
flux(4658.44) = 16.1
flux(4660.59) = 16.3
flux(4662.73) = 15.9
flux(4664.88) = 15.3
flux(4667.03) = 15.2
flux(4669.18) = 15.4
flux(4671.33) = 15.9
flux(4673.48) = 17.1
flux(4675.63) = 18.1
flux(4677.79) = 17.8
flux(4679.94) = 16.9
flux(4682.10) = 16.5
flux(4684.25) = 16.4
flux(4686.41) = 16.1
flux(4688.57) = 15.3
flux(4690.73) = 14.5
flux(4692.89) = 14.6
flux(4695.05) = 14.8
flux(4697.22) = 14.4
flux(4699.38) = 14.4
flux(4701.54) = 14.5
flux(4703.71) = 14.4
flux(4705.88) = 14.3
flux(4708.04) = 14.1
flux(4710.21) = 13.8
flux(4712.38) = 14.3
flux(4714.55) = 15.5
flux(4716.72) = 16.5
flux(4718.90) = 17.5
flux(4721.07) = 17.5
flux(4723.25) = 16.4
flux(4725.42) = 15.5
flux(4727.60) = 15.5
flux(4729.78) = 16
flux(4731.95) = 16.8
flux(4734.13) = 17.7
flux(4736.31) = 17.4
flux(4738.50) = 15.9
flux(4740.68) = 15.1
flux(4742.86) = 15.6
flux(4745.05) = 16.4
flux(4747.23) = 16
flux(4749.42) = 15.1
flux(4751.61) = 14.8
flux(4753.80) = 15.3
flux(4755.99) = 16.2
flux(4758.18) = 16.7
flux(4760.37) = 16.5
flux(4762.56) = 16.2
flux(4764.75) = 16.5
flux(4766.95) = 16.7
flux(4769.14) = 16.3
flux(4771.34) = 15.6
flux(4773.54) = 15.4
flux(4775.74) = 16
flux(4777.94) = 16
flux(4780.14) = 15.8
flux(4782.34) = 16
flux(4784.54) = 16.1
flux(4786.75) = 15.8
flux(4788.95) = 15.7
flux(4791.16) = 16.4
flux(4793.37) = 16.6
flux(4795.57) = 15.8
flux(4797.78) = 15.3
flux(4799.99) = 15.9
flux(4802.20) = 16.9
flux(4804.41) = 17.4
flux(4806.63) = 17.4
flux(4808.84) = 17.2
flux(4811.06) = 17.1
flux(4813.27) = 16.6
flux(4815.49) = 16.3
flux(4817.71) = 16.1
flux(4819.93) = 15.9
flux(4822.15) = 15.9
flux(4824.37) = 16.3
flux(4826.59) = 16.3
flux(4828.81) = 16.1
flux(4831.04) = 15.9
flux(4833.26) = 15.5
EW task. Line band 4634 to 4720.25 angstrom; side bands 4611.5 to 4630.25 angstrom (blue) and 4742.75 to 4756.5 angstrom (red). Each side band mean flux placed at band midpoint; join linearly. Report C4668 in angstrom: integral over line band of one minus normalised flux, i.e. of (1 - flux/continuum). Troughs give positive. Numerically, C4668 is 1.4 angstrom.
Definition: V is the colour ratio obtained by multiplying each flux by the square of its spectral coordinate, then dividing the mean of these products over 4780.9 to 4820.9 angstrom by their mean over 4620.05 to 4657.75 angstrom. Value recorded 1.1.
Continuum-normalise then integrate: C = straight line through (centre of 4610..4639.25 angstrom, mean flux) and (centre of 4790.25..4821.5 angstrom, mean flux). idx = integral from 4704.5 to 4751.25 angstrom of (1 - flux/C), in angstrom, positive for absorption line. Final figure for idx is 1.6 angstrom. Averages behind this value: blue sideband 16.2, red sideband 16.5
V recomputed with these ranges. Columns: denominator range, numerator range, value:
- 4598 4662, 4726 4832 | 1.06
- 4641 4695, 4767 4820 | 1.08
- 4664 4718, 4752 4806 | 1.08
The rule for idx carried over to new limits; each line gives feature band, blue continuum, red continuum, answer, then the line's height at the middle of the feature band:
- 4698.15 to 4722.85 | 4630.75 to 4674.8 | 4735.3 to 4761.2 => 1.1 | 15.9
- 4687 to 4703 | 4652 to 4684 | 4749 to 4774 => 1.4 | 16.1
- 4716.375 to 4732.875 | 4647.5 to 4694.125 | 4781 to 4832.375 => -0.4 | 16.1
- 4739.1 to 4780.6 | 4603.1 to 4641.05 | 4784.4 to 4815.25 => 1.3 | 16.4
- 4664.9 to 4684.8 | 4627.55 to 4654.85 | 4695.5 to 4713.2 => -2.0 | 15.1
